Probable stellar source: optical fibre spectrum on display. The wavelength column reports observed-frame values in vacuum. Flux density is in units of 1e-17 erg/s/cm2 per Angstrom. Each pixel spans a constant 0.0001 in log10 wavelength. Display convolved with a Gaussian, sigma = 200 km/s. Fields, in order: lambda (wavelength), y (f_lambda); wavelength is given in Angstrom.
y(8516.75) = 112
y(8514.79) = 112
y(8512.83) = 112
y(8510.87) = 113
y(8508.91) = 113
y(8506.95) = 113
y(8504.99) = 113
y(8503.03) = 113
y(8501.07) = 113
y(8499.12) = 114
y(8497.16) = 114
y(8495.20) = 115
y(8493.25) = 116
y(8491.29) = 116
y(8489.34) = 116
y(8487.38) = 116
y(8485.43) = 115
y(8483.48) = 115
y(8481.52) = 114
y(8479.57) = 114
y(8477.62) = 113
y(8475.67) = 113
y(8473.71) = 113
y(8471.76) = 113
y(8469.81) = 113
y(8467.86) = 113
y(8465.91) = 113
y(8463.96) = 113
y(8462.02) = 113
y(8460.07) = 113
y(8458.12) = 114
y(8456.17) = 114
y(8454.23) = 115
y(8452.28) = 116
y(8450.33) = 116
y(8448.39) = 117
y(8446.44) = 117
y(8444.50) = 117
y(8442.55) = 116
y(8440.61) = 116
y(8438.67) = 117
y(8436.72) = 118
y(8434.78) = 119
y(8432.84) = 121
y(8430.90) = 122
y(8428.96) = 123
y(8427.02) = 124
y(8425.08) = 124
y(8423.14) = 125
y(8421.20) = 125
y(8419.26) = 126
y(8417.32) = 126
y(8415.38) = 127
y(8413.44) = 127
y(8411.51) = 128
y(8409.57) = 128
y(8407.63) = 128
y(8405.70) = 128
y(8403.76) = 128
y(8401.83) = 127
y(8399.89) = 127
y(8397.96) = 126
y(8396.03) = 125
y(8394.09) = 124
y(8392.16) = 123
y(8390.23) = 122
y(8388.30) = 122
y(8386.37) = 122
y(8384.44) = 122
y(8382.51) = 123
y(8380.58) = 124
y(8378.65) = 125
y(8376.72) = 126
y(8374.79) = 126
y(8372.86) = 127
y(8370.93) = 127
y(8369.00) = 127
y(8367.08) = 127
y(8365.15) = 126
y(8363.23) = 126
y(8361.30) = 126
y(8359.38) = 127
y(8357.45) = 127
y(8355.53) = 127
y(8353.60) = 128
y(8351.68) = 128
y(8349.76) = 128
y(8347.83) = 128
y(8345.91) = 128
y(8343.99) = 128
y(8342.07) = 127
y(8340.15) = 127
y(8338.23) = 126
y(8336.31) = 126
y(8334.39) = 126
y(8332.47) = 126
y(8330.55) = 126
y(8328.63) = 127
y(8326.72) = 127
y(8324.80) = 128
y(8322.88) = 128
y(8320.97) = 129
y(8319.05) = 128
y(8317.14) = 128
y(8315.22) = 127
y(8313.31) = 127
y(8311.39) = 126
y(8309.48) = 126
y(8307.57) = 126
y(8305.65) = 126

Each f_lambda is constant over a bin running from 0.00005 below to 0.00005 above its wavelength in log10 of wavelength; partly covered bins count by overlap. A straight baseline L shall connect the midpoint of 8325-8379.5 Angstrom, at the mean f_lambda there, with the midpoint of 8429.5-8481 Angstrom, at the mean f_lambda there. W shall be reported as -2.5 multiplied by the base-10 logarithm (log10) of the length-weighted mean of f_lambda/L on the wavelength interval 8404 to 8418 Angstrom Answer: -0.063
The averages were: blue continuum 127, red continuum 115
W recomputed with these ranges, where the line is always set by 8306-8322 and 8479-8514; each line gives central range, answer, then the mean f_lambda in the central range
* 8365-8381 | -0.03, 126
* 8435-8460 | 0.01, 116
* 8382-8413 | -0.04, 125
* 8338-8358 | -0.02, 128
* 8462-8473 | 0.03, 113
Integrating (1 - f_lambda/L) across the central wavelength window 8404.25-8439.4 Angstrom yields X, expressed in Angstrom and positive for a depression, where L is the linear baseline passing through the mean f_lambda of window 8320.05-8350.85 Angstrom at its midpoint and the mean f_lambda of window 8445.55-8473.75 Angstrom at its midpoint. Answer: -1.8 Angstrom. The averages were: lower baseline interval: 127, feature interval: 124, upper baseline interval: 114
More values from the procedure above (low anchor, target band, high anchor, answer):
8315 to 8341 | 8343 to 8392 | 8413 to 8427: 0.21 Angstrom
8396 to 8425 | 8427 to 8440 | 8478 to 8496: 0.32 Angstrom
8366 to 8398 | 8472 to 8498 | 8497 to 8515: 0.08 Angstrom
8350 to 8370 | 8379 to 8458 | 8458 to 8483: -1.71 Angstrom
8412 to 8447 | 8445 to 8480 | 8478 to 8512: 1.16 Angstrom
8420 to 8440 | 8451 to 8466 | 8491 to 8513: 0.58 Angstrom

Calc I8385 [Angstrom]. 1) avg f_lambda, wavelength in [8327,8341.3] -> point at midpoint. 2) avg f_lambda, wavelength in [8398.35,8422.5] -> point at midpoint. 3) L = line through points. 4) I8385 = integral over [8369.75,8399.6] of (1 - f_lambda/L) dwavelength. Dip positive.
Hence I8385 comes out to 0.6 Angstrom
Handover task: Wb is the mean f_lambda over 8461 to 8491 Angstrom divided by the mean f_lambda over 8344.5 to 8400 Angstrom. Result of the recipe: 0.91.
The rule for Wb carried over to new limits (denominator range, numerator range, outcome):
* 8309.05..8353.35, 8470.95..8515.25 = 0.90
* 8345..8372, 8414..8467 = 0.93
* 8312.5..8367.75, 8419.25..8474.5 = 0.92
